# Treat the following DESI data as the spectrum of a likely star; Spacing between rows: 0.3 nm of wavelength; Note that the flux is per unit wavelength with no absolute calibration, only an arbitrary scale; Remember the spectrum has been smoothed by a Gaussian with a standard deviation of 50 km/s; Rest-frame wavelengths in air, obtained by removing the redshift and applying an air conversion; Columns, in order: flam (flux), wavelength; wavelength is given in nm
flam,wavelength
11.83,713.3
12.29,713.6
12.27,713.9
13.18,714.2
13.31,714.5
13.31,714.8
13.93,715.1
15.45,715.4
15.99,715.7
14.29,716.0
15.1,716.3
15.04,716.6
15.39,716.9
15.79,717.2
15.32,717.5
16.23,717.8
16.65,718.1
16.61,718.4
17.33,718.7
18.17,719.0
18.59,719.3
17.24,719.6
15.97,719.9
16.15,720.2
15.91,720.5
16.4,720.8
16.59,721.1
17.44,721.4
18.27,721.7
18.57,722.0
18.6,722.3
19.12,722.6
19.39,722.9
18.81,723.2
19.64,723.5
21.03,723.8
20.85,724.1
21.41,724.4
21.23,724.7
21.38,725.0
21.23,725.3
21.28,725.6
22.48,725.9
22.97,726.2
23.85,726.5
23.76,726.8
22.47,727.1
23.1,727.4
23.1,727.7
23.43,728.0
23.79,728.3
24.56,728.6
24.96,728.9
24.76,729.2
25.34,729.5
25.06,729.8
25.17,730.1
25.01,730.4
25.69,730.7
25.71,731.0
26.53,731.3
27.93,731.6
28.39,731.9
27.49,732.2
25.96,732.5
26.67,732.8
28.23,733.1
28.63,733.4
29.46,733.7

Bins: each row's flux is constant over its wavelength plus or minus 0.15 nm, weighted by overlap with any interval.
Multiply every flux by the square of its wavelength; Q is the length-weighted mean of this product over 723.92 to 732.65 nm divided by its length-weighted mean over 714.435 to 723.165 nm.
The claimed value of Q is 1.50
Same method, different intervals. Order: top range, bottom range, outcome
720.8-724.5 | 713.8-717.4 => 1.34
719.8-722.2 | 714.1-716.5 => 1.20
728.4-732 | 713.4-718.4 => 1.83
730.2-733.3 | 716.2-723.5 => 1.62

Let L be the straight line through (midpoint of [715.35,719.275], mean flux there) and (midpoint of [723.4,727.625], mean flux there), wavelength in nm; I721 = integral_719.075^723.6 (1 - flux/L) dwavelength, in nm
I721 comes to 0.282 nm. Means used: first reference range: 16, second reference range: 22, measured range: 17.8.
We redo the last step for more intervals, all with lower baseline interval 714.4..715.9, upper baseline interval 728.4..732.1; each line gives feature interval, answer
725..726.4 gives 0.02 nm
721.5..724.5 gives 0.12 nm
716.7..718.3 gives 0.03 nm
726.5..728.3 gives 0.03 nm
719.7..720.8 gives 0.13 nm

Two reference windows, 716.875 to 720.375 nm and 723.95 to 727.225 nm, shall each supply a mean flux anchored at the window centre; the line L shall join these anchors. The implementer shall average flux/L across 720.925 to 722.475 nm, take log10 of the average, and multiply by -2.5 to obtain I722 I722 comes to 0.069 mag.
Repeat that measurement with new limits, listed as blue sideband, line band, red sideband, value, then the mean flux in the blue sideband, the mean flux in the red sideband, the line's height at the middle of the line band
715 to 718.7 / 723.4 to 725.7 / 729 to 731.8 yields 0.02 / 15.6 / 25.7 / 21.3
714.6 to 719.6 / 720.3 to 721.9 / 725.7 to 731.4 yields 0.11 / 15.8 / 24.3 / 18.8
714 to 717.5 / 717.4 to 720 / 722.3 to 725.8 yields -0.02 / 14.6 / 20.4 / 16.7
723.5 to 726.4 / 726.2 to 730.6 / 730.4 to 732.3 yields 0.01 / 21.5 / 26.8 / 24.3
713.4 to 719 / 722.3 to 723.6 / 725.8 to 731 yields 0.05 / 14.9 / 24.2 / 20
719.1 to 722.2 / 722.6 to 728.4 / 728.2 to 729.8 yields -0.01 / 17.2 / 24.7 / 21.6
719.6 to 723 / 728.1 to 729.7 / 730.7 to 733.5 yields -0.02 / 17.5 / 27.2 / 24.3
